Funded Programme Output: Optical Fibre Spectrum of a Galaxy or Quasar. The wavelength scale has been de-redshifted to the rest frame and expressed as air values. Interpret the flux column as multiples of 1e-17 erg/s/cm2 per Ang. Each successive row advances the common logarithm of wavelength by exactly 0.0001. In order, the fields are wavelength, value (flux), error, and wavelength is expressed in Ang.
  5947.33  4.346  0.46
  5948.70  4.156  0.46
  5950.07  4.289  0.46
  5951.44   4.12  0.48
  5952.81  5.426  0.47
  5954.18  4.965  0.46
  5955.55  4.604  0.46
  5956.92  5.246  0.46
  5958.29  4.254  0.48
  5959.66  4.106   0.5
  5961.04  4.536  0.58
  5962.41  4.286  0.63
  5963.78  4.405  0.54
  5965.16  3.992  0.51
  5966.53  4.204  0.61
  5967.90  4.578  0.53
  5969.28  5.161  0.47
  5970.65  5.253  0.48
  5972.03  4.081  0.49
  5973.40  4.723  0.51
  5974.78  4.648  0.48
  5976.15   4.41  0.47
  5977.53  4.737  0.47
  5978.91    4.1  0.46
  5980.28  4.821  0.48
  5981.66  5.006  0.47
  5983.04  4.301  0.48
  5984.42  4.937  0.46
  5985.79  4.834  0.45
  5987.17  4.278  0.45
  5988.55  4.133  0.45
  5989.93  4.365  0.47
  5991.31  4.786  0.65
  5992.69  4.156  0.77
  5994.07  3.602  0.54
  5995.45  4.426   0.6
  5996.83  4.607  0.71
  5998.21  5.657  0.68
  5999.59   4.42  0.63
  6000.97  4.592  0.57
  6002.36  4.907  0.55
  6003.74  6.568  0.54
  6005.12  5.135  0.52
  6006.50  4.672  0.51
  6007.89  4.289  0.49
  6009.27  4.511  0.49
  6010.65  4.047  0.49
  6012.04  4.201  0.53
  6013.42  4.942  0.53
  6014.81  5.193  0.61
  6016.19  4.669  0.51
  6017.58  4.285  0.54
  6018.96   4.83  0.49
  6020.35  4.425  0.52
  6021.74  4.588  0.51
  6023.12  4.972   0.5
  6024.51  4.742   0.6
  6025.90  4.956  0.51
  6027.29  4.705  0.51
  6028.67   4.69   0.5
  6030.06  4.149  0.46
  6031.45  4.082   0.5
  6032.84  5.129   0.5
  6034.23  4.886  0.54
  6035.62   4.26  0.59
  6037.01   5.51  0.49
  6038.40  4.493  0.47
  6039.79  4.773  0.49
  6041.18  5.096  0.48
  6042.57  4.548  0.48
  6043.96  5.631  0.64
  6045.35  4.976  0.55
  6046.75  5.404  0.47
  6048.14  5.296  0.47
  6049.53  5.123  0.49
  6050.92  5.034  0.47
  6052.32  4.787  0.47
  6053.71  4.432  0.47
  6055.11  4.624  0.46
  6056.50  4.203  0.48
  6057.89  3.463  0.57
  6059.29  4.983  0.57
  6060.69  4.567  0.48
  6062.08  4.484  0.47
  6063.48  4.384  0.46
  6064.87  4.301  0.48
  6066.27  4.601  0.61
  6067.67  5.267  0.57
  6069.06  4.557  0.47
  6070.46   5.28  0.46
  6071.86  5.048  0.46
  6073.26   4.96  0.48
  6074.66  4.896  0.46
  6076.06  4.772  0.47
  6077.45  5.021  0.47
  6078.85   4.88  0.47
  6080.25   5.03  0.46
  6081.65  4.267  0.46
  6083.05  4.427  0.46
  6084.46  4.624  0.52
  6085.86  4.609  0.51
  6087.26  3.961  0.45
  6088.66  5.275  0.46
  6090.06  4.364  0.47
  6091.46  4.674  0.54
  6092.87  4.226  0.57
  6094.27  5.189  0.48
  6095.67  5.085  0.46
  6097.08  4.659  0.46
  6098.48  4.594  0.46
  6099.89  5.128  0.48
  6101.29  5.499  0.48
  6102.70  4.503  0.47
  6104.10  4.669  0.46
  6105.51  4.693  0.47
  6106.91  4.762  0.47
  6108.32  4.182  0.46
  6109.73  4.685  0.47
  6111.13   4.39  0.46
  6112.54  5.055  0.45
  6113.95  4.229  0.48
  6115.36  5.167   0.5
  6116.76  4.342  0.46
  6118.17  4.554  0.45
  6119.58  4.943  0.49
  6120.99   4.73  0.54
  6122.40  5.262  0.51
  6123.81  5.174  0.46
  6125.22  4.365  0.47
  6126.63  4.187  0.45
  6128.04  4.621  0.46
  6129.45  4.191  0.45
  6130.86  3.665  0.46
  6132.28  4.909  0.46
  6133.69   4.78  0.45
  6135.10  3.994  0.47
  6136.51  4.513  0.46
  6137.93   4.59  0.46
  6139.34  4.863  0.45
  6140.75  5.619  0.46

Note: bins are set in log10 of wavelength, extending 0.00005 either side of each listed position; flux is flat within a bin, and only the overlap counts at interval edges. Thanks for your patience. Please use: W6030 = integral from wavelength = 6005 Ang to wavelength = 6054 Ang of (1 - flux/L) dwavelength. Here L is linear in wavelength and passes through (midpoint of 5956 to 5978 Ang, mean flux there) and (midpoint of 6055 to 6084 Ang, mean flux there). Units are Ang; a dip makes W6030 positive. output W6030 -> -1.5 Ang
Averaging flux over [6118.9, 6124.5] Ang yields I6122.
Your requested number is 5.03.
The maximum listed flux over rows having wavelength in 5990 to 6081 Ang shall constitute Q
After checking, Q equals 6.568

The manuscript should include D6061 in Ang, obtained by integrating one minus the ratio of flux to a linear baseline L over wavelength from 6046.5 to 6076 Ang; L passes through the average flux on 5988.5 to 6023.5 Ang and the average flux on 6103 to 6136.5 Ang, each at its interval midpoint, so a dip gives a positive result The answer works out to -0.72 Ang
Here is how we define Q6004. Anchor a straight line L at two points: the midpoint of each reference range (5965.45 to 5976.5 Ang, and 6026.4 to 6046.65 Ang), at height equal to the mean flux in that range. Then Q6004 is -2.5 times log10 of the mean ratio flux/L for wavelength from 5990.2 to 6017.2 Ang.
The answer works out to 0.00 mag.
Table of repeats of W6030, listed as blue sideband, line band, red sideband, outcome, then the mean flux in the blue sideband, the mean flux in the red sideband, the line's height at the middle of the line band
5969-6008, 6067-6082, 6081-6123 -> -0.7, 4.68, 4.69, 4.69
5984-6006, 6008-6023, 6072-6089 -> 0.4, 4.71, 4.73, 4.72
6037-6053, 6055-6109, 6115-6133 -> 1.7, 5.04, 4.61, 4.84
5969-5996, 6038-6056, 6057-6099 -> -1.2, 4.53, 4.68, 4.63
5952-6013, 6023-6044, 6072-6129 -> -0.4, 4.61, 4.72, 4.66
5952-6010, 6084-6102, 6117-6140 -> -0.7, 4.64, 4.58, 4.59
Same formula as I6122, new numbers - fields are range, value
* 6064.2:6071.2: 4.8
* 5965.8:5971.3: 4.79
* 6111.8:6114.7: 4.64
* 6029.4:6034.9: 4.56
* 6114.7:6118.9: 4.69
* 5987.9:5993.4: 4.36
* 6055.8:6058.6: 3.84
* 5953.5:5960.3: 4.64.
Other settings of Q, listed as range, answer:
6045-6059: 5.404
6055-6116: 5.499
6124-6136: 4.909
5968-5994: 5.253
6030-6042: 5.51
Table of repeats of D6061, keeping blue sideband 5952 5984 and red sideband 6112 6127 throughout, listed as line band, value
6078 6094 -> 0.37 Ang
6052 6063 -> 0.59 Ang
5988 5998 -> 0.56 Ang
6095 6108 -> -0.28 Ang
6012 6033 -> -0.05 Ang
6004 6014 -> 0.03 Ang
